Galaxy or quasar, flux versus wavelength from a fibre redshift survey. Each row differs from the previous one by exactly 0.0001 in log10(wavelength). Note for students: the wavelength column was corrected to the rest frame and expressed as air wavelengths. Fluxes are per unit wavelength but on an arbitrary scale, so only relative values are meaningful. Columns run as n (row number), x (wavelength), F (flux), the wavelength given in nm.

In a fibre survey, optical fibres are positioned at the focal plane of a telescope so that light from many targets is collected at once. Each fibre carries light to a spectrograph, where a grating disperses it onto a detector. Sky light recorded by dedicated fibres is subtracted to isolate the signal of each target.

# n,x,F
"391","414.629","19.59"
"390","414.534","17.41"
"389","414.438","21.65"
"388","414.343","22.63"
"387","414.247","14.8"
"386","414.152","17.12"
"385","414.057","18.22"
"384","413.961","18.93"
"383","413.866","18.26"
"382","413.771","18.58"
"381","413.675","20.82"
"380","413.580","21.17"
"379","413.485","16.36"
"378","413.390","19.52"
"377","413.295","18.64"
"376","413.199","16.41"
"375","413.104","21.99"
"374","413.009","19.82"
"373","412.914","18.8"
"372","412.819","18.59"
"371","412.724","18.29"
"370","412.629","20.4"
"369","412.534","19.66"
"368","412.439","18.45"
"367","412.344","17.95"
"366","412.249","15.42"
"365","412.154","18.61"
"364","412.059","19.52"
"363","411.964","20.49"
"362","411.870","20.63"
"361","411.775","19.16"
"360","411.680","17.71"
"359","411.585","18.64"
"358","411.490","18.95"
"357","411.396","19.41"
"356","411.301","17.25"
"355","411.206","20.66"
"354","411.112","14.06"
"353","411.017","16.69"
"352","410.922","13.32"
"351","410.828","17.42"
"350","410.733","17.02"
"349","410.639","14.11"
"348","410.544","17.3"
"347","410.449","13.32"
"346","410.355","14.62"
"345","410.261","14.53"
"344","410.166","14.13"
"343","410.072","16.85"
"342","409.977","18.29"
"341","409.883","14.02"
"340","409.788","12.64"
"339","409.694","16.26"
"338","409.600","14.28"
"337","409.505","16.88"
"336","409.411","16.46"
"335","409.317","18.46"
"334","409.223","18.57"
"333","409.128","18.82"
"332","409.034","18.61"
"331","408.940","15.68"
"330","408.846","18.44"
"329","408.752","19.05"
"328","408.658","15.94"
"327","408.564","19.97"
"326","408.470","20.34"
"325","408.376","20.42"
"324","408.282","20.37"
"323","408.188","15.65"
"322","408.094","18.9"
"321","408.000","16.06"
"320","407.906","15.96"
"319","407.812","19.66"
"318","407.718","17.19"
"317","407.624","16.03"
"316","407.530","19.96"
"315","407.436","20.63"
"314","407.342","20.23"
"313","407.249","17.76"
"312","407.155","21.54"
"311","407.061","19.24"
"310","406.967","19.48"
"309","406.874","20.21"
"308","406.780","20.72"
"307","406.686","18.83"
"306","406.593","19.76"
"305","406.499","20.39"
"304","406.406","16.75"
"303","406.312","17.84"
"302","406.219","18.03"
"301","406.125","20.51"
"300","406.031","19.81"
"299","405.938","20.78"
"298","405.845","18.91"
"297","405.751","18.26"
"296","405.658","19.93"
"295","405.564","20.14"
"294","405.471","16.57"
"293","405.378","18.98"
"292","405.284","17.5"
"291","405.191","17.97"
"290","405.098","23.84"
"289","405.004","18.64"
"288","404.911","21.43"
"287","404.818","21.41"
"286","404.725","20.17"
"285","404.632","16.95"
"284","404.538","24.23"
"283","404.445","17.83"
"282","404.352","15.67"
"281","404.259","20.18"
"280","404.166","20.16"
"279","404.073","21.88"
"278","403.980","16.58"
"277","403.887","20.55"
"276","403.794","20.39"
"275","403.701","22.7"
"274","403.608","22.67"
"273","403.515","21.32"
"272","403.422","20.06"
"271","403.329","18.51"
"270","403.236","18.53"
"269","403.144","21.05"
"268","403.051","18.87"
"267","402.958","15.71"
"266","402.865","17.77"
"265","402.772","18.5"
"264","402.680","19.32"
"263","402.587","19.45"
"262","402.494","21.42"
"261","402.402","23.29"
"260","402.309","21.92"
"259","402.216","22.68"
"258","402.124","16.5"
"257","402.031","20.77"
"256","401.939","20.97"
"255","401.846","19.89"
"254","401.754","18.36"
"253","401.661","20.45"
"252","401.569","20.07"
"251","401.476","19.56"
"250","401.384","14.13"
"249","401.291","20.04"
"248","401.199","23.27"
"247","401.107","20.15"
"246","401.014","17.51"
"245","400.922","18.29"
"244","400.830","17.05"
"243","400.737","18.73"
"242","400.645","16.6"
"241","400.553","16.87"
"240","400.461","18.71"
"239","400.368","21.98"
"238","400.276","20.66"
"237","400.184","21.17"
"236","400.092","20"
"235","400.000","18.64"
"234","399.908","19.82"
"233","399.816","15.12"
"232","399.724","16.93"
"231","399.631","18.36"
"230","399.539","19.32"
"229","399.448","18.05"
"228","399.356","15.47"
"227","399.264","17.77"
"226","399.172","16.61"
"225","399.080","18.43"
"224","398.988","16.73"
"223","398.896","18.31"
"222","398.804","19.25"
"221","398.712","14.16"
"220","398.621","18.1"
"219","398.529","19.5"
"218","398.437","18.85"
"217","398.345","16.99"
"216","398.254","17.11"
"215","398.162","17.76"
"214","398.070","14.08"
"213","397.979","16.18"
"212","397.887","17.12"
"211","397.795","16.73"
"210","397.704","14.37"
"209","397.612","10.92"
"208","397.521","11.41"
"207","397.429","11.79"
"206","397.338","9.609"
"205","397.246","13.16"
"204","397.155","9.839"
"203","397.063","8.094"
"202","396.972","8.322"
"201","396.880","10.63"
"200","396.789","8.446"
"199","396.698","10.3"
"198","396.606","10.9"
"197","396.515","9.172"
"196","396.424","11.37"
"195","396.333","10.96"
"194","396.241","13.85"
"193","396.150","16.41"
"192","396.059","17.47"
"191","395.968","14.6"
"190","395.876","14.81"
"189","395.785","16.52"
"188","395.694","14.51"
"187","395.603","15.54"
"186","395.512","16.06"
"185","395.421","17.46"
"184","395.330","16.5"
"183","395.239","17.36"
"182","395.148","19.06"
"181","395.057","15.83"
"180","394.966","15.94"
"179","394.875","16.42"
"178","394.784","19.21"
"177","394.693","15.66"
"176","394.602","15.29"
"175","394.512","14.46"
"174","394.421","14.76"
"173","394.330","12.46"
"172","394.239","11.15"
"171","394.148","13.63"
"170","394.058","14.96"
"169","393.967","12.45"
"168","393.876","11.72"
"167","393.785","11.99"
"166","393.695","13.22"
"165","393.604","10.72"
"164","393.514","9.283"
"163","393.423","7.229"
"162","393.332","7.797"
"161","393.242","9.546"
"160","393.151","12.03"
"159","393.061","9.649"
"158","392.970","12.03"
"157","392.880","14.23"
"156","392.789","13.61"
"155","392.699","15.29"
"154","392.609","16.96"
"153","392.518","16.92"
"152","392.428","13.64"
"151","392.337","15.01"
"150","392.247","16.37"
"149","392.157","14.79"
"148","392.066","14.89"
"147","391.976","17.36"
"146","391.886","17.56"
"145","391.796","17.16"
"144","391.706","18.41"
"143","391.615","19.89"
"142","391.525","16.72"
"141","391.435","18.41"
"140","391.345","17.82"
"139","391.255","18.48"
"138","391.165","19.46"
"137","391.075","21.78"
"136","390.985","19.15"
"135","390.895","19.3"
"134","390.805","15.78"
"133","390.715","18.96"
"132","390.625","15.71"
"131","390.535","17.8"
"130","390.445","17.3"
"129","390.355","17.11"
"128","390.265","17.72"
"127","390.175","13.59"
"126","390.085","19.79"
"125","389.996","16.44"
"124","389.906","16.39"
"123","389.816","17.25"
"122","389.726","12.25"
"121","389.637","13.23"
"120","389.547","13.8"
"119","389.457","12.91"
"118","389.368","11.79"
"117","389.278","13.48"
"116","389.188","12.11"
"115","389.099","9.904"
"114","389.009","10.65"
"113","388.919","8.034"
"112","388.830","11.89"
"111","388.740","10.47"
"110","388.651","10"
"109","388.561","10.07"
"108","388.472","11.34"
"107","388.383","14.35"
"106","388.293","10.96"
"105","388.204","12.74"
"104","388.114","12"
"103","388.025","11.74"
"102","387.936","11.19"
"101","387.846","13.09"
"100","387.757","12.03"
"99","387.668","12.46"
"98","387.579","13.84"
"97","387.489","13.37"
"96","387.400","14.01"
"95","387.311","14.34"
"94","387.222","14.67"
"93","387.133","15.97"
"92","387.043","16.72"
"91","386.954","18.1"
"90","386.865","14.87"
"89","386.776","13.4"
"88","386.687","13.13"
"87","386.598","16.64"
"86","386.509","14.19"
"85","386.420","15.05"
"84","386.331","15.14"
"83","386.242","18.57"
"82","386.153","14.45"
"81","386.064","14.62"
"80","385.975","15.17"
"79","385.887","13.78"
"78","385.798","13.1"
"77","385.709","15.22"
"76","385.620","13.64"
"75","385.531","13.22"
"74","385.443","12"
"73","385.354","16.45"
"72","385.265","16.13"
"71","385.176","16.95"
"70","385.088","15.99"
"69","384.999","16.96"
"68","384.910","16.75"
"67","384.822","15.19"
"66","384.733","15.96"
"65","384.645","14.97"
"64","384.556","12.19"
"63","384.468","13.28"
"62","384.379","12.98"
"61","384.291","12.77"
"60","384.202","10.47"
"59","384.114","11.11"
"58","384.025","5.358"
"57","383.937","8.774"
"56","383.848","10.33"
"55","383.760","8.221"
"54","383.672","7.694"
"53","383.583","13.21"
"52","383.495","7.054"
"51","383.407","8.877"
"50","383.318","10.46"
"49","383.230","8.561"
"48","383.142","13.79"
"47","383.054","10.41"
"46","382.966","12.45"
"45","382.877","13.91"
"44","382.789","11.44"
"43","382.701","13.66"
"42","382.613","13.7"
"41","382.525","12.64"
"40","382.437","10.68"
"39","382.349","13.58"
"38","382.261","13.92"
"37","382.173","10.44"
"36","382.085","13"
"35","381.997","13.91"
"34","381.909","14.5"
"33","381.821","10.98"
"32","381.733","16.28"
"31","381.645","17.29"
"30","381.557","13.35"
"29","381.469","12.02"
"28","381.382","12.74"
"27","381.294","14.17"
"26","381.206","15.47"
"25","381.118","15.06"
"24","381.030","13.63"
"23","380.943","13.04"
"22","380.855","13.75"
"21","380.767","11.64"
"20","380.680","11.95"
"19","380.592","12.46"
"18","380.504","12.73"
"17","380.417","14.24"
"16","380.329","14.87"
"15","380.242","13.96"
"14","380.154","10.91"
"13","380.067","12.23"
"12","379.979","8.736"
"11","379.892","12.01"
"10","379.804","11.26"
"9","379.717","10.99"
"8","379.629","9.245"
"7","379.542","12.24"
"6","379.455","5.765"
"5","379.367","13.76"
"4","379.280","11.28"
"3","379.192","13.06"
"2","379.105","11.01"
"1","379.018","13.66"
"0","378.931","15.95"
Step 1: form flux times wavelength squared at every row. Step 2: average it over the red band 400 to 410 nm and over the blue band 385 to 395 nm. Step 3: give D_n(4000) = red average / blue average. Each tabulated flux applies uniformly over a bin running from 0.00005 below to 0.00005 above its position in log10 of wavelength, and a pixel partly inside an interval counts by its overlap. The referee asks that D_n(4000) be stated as 1.4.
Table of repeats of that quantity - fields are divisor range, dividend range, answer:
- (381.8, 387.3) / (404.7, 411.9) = 1.54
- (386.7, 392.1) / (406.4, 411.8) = 1.31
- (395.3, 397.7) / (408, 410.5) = 1.43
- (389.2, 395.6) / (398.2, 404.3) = 1.31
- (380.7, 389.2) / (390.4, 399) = 1.19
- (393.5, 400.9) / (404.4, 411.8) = 1.25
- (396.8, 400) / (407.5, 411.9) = 1.18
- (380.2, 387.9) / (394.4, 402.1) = 1.31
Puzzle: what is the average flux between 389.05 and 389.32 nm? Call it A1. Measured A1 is 11.8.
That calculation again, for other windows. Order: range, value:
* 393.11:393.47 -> 9.1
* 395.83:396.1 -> 15.6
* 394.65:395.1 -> 16.6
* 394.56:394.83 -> 16.7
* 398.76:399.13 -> 18.1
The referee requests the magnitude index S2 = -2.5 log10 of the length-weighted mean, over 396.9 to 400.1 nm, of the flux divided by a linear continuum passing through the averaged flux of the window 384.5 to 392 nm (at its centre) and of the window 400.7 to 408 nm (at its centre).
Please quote 0.138 mag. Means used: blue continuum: 14.9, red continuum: 19.5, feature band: 15.7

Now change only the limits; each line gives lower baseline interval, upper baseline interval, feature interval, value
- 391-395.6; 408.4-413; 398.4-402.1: -0.17 mag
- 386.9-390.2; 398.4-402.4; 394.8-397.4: 0.22 mag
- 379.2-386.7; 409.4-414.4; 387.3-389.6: 0.15 mag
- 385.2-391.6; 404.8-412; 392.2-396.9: 0.15 mag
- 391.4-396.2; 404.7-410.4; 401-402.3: -0.17 mag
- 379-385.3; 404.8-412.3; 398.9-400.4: -0.14 mag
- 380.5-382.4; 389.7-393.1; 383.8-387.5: 0.05 mag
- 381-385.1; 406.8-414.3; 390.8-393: -0.19 mag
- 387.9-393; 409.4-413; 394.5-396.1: -0.05 mag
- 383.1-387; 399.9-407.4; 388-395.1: 0.08 mag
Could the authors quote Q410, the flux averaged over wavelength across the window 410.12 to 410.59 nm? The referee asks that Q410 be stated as 14.8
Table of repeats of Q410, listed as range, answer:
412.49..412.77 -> 19.5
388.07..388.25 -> 12.3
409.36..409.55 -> 16.8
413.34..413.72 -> 19.5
